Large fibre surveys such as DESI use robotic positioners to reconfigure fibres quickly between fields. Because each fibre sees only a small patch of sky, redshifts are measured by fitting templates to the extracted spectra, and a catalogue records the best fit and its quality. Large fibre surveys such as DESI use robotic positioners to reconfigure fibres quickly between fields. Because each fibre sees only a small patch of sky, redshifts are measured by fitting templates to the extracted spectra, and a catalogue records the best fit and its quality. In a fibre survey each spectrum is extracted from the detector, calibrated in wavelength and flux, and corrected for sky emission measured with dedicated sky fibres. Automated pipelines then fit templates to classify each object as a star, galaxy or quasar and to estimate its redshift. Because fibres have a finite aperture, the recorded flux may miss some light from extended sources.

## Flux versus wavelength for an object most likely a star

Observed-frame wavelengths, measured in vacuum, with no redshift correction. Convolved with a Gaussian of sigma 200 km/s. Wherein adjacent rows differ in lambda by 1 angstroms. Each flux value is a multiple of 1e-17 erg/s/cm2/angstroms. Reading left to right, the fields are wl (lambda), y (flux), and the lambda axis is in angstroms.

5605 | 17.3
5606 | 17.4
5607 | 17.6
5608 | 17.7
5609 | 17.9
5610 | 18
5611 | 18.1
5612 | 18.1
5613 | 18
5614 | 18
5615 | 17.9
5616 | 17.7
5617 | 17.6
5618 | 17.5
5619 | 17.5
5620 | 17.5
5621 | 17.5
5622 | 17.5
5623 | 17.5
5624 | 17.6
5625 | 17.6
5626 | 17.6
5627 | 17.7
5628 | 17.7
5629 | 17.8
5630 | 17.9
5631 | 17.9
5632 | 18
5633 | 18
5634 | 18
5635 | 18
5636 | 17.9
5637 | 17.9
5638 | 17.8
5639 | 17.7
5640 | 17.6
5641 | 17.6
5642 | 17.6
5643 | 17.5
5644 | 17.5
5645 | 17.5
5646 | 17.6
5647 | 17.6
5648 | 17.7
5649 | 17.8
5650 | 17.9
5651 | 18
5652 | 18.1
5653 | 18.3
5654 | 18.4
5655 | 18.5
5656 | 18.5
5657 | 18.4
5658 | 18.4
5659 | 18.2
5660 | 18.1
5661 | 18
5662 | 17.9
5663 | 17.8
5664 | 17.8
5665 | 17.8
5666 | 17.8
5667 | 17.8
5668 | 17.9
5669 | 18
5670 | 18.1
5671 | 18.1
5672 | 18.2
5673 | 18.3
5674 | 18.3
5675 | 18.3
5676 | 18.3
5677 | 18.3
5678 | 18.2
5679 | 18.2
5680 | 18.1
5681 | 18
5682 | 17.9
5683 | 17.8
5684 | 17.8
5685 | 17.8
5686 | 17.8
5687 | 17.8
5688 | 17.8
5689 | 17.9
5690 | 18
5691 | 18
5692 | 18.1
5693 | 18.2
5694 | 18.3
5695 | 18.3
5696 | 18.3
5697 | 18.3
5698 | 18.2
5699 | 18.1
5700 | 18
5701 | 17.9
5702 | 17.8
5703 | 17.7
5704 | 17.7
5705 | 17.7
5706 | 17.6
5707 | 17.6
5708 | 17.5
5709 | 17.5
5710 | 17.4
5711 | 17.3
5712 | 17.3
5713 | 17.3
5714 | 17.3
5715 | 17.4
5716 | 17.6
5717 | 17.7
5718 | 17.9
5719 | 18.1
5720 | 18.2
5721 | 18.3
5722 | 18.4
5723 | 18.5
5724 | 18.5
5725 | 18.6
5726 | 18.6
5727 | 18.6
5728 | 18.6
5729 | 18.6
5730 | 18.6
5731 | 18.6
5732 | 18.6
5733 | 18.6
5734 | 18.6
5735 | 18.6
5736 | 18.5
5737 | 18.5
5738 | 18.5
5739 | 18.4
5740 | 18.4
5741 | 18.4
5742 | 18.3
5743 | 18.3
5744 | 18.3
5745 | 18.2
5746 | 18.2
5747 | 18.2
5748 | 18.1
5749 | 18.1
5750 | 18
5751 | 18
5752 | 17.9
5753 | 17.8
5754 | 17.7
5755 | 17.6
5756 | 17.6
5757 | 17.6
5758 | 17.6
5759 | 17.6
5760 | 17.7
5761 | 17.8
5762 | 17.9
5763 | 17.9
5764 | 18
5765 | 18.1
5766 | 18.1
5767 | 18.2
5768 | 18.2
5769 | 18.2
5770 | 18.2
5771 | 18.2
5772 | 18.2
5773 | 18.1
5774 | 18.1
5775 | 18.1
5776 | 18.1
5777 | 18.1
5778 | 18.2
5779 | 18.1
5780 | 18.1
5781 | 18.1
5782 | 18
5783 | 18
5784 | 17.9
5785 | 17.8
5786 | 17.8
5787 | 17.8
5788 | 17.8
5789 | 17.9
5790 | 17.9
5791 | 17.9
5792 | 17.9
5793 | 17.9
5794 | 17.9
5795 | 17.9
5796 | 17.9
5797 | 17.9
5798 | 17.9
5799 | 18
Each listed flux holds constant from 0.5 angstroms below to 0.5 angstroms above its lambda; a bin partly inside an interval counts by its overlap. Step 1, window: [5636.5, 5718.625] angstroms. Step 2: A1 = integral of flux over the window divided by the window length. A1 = 17.9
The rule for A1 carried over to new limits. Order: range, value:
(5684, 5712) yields 17.9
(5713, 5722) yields 17.8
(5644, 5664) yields 18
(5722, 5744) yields 18.5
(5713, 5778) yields 18.1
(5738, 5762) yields 18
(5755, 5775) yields 18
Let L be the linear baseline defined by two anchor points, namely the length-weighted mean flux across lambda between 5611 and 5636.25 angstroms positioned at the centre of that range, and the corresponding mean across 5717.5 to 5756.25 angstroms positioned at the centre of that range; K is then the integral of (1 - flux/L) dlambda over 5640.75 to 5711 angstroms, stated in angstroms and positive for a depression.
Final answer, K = 0.2 angstroms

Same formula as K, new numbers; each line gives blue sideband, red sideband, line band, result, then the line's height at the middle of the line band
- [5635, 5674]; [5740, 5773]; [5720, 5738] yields -0.5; 18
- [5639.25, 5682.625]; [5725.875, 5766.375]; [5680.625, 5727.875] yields 0.4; 18.1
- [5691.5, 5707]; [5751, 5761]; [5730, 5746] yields -0.6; 17.8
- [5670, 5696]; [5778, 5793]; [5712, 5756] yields -0.5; 18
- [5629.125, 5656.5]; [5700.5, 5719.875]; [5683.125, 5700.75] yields -0.4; 17.7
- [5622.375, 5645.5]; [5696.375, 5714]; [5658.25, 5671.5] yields -0.2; 17.7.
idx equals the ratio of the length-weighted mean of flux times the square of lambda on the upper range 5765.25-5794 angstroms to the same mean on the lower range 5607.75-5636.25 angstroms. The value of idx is 1.07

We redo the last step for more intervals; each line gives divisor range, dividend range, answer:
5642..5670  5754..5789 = 1.04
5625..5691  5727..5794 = 1.05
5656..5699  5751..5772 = 1.02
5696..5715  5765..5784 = 1.05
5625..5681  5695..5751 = 1.03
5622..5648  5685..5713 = 1.03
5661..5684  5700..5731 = 1.01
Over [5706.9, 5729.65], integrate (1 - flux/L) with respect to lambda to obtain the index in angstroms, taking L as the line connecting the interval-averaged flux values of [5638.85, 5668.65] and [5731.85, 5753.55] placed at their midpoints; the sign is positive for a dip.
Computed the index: 0.3 angstroms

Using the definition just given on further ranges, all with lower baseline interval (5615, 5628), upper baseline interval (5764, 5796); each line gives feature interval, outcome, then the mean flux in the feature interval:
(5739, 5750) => -0.2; 18.2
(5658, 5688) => -0.5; 18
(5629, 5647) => -0.1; 17.8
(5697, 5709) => 0.0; 17.8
